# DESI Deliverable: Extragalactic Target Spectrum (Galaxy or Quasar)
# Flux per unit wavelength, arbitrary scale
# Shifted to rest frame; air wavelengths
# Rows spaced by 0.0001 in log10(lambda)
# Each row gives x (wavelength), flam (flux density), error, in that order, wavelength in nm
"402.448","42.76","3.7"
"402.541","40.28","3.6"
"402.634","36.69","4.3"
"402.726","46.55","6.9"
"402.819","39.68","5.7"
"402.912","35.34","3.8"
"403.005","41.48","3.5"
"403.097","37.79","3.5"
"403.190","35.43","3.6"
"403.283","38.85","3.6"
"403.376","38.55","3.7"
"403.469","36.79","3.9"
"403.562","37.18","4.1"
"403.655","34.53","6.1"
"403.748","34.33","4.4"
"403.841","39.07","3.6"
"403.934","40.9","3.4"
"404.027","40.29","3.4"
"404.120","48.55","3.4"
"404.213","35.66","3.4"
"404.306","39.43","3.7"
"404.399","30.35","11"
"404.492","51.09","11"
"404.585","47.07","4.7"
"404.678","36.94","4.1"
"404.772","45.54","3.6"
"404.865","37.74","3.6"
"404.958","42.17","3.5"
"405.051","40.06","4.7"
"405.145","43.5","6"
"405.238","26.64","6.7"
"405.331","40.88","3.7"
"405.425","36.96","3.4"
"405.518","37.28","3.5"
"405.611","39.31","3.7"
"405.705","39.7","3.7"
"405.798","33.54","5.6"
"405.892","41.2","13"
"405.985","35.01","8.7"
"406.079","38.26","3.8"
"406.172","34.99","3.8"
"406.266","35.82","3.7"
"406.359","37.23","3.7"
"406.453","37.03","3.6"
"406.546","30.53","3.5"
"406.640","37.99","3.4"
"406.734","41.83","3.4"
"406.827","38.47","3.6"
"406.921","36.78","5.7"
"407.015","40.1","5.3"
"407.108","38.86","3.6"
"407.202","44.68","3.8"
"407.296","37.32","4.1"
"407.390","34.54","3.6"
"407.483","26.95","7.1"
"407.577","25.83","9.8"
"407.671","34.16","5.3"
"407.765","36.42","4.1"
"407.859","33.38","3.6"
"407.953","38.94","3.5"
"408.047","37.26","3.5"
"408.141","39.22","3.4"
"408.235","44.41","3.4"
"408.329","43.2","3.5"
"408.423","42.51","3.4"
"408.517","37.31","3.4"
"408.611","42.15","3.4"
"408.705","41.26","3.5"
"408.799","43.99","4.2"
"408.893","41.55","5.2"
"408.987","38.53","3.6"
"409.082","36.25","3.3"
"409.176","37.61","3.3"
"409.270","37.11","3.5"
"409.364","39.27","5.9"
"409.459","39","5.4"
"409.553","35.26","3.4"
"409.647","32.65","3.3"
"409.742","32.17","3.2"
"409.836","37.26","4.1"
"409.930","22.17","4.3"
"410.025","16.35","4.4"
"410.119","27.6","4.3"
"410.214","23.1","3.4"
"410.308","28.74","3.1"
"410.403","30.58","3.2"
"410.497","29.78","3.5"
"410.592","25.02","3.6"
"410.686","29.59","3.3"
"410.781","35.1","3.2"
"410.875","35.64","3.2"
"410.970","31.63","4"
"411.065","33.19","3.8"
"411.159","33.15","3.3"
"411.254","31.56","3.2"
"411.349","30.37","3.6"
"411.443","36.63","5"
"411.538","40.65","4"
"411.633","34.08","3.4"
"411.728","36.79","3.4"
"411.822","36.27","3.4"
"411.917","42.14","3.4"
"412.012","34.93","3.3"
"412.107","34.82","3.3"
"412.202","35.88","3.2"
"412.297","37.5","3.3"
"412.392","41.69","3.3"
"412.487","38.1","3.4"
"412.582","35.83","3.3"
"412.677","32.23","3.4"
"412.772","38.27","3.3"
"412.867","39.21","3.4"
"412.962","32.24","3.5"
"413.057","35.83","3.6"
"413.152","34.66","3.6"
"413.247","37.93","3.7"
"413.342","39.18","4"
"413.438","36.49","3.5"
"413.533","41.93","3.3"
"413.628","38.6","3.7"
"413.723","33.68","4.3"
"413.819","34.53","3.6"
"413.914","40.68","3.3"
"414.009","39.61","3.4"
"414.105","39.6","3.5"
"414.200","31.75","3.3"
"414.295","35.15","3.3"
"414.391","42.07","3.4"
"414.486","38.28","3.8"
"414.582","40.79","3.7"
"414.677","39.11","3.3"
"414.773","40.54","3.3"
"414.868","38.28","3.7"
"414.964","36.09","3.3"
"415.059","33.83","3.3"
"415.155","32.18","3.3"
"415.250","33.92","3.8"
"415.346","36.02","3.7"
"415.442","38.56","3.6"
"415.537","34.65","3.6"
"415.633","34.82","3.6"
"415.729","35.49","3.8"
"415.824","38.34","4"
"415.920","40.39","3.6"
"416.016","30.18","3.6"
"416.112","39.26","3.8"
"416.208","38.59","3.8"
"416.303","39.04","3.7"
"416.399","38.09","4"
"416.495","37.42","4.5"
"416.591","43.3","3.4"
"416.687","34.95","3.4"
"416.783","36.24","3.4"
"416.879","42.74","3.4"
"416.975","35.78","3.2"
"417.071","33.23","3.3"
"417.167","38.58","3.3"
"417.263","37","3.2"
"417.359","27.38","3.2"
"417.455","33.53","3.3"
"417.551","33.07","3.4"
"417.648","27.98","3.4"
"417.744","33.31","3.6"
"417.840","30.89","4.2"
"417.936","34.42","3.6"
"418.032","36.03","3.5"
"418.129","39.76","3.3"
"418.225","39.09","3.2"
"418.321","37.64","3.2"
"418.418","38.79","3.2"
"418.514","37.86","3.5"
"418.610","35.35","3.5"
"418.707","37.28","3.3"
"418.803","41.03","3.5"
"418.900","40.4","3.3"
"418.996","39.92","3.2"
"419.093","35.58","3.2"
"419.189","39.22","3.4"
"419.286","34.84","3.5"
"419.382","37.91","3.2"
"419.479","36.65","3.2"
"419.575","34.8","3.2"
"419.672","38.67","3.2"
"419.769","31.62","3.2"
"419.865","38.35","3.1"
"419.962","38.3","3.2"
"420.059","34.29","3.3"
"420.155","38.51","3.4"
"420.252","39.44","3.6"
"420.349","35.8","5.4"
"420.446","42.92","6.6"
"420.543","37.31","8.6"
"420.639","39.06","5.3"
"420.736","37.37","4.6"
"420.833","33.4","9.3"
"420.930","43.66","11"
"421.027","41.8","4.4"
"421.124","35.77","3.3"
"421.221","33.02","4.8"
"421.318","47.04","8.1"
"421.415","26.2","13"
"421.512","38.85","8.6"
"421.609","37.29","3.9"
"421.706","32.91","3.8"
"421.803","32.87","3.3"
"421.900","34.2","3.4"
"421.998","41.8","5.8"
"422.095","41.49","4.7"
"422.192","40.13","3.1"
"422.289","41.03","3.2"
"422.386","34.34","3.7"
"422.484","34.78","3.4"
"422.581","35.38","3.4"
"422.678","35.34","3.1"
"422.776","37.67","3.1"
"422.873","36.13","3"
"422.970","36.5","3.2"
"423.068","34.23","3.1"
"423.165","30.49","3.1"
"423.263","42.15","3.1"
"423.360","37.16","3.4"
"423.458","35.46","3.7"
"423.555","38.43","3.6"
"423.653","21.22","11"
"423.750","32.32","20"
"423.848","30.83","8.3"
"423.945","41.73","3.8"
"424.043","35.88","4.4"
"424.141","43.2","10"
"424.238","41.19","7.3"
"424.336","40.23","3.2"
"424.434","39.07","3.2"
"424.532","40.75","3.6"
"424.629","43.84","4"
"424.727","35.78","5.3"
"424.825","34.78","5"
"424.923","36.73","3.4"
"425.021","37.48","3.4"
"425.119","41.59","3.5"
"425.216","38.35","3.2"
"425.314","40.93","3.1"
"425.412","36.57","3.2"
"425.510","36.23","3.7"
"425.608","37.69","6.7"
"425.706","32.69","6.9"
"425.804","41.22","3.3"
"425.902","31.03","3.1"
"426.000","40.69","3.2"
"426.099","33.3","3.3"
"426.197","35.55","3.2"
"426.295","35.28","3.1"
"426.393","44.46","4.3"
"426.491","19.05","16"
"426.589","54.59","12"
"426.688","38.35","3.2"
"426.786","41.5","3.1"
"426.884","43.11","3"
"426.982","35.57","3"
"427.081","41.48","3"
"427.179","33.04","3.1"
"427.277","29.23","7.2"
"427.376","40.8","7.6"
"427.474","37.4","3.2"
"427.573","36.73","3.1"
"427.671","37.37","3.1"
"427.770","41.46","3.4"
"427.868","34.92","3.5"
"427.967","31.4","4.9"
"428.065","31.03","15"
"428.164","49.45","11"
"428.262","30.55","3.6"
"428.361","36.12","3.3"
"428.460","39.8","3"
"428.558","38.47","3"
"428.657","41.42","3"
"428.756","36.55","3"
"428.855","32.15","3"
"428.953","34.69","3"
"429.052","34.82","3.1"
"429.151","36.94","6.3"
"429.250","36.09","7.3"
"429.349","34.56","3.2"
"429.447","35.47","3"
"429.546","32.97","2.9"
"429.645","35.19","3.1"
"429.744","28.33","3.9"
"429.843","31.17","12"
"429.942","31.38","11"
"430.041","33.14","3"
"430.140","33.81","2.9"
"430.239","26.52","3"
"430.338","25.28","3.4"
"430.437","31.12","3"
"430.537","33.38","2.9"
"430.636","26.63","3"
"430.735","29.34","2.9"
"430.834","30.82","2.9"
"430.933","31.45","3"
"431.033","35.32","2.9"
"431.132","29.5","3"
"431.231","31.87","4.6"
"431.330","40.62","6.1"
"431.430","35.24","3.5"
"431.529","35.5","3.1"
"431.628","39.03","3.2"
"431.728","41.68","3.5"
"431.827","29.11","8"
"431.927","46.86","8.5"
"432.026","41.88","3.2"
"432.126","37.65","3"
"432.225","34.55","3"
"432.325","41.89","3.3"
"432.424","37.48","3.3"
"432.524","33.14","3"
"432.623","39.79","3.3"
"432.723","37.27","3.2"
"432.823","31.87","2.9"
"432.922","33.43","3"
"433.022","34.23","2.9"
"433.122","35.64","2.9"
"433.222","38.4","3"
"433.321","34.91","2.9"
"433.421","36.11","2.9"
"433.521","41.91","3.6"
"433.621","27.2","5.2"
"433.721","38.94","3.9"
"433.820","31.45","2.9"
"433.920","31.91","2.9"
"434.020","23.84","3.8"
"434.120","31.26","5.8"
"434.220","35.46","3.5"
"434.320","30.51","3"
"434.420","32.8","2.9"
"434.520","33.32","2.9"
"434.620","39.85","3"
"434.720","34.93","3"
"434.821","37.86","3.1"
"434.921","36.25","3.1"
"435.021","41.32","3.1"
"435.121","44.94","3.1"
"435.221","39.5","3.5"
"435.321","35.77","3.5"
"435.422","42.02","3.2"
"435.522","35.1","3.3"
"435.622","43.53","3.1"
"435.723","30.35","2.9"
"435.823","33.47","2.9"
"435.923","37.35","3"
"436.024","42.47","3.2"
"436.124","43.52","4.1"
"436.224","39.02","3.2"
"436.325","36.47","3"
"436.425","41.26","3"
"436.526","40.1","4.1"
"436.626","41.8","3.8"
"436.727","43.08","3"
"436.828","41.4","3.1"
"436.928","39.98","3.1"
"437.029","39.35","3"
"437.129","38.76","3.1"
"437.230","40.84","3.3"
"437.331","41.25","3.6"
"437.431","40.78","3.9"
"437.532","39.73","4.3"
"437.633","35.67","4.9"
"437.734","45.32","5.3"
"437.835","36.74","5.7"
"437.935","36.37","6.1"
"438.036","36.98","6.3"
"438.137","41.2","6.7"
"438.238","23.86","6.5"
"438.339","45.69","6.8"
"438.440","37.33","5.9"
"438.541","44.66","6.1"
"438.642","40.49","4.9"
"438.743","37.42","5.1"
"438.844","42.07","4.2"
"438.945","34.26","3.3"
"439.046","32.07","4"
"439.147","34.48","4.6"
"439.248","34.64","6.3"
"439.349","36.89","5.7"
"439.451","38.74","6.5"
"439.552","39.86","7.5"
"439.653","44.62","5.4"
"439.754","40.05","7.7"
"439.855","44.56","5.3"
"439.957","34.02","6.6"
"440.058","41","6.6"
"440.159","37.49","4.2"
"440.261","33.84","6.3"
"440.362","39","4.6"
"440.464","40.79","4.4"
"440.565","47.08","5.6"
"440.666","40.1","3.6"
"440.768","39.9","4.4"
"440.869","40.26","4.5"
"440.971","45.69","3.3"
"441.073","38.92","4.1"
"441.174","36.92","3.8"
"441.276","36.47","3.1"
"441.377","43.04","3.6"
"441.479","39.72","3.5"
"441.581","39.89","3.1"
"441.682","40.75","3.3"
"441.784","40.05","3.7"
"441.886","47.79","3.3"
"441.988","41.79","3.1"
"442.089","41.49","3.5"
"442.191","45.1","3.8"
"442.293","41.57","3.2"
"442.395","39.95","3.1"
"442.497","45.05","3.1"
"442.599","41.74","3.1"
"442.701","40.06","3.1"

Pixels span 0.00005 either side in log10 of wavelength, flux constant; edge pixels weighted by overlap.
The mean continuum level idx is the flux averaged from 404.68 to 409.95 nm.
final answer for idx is 37.6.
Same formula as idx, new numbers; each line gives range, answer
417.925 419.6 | 37.7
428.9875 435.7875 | 34.9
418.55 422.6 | 37.4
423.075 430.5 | 36.2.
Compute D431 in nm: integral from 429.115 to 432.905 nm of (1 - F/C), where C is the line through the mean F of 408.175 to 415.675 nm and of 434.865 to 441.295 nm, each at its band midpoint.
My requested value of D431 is 0.39 nm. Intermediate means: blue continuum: 35.8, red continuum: 39.2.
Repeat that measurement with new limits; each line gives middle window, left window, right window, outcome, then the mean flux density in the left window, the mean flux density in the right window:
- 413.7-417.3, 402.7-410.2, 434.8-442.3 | 0.08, 37.5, 39.5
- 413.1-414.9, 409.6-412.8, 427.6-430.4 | -0.26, 33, 34.7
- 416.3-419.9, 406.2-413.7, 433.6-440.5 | -0.01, 35.7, 37.9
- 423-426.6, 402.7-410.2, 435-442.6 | 0.17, 37.5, 39.7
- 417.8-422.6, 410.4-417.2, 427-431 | -0.25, 36.3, 34.3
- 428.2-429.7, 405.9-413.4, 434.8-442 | 0.09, 35.6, 39.4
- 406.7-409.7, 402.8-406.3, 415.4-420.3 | 0.01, 38.6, 36.6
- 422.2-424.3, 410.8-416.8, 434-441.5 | 0.08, 36.7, 38.6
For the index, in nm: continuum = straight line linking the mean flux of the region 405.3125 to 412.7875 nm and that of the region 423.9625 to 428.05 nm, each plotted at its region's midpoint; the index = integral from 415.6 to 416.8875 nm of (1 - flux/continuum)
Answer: -0.04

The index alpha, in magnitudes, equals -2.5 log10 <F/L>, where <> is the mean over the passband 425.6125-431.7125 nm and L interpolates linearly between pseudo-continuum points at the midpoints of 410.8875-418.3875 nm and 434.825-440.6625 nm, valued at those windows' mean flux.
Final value 0.08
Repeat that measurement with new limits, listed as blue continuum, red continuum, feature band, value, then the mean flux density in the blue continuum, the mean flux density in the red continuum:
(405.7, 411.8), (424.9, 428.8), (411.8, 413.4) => -0.03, 35.3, 37.5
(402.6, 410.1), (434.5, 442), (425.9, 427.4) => 0.04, 37.7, 39.3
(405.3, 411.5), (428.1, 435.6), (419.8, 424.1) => -0.04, 35.5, 35.2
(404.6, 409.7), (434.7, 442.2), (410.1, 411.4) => 0.24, 37.9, 39.4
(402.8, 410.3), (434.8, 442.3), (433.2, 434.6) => 0.17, 37.3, 39.5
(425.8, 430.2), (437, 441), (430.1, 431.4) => 0.18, 36.2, 39.1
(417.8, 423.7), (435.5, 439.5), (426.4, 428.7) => 0.00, 36.9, 38.6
